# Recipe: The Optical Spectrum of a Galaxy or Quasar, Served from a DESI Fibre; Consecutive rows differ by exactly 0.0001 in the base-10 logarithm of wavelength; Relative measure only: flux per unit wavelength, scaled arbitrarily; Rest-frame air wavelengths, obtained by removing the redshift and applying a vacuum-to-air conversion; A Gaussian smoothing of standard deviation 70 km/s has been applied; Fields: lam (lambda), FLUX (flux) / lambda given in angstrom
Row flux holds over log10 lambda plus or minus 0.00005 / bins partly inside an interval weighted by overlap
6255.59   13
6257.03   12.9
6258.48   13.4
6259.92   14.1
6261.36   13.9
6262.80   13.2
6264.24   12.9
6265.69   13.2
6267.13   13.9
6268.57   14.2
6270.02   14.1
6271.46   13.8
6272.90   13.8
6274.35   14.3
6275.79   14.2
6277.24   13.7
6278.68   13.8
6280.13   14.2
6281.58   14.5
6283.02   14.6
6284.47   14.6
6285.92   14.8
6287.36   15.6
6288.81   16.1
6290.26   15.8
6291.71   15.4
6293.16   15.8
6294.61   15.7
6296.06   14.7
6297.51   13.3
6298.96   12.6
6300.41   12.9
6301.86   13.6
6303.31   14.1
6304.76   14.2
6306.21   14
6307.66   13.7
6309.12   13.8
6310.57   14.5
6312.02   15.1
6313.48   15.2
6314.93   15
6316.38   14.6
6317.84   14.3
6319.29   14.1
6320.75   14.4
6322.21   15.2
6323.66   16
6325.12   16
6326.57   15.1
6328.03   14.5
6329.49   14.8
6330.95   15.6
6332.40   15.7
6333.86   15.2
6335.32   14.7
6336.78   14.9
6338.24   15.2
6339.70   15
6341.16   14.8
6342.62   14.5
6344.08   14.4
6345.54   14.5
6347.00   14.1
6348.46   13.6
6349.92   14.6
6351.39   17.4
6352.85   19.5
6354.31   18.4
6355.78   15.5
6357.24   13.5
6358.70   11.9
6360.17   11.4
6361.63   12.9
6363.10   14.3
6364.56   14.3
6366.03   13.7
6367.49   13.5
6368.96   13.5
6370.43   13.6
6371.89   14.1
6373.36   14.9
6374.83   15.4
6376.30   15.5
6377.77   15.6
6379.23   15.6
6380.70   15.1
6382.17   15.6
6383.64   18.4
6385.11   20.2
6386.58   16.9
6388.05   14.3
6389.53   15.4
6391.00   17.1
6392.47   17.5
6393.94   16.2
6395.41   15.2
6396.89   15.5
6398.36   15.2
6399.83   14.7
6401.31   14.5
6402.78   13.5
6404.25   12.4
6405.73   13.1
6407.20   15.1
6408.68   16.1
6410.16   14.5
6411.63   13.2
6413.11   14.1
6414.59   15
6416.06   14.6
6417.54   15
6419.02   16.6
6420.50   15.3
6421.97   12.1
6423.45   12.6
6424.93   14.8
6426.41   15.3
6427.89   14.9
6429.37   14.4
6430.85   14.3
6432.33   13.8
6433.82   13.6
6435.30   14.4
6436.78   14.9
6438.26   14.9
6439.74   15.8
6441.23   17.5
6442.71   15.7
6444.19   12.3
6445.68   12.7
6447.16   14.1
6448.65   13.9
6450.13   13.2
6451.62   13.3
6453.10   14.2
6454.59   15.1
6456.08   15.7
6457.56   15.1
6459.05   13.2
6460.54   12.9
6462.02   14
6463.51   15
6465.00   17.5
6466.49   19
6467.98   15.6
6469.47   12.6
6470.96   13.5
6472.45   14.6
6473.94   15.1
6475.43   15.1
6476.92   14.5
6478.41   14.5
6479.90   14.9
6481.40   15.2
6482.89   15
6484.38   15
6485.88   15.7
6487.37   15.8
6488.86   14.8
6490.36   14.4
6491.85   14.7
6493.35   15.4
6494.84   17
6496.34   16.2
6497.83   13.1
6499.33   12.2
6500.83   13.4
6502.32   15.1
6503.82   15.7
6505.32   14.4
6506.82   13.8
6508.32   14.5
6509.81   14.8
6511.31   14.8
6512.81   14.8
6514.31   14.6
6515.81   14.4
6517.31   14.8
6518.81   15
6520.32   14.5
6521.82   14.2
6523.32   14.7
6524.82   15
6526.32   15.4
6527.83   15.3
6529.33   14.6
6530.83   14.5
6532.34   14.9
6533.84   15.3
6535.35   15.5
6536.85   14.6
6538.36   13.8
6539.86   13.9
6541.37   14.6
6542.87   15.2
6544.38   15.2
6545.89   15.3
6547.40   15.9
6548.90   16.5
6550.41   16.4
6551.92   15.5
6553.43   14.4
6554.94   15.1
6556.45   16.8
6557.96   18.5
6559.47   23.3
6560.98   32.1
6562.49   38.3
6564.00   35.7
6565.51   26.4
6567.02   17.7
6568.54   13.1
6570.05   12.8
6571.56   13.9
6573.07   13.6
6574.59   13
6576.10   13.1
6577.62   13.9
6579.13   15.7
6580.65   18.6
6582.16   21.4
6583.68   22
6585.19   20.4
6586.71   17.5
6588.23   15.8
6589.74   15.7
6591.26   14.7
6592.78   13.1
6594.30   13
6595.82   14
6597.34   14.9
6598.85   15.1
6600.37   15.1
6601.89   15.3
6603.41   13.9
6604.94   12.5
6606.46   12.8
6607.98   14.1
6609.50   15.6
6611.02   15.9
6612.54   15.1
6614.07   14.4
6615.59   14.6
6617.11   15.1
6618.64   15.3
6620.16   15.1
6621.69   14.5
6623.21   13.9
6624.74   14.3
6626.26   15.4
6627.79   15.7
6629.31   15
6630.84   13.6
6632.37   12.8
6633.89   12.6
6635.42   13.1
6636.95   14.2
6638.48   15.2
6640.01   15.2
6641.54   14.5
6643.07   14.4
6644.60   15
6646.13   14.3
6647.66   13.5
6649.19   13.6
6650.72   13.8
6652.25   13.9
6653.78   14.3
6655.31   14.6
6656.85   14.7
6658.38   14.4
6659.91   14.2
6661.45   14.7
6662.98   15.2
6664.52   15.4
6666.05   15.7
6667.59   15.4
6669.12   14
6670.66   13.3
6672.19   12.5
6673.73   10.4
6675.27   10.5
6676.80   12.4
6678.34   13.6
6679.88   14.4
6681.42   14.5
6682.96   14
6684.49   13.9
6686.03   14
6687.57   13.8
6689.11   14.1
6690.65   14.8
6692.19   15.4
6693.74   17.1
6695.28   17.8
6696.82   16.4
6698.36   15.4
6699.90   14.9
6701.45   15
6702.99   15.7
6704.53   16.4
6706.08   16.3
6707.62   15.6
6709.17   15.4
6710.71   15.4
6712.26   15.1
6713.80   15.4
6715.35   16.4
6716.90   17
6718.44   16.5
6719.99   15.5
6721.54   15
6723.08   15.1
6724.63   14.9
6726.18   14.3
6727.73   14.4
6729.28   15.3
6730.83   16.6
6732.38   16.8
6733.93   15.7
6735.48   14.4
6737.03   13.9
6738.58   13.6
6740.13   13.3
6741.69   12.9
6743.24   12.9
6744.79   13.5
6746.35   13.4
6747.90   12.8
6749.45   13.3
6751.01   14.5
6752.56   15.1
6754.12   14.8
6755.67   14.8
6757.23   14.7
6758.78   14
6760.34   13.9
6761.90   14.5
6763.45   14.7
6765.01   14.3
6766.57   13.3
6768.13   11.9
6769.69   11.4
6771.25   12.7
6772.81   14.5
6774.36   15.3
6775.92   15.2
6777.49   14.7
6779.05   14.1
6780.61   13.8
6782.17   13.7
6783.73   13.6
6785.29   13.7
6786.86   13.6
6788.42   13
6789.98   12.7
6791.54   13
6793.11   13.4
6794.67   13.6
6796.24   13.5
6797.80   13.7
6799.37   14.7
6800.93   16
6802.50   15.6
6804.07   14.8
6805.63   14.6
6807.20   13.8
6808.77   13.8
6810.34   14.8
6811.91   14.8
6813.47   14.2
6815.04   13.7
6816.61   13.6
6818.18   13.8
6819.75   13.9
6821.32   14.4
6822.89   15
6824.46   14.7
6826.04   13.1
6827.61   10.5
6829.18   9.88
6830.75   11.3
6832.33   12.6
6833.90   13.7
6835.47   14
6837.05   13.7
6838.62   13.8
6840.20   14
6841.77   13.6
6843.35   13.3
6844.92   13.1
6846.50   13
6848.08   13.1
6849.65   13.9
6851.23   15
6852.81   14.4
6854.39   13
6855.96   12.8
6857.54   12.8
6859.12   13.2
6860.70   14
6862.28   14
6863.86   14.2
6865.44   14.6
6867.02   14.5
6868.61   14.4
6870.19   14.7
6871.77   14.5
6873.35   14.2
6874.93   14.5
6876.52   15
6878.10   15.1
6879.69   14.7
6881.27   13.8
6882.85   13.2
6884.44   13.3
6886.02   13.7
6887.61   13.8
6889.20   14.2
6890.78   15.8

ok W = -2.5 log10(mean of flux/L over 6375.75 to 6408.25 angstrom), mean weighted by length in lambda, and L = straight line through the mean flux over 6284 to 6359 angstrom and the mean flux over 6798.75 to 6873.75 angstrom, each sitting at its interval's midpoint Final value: -0.06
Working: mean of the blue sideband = 14.9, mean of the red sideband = 13.8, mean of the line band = 15.6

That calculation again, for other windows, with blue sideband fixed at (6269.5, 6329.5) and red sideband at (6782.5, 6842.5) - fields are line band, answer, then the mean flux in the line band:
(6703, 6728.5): -0.13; 15.5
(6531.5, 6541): -0.04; 14.7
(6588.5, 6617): -0.03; 14.5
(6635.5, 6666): -0.04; 14.5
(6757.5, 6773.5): 0.02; 13.5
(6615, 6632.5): -0.05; 14.7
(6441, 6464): 0.01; 14.2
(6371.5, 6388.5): -0.12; 16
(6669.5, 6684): 0.08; 12.9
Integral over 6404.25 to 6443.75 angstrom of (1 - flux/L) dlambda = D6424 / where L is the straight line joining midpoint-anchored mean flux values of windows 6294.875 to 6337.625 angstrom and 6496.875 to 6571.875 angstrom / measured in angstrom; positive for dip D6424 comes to 2.3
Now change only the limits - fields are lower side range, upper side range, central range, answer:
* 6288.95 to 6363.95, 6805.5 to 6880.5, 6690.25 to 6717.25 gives -3.53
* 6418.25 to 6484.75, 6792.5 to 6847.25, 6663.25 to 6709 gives -1.81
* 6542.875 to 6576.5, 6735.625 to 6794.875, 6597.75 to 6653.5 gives 8.88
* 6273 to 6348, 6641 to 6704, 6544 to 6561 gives -3.40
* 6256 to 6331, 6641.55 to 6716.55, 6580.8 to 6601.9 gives -2.65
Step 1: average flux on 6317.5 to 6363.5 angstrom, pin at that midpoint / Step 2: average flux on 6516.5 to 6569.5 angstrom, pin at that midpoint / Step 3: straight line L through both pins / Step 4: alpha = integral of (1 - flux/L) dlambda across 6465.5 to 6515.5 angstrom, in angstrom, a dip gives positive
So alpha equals 5.8 angstrom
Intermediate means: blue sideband 14.9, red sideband 17.5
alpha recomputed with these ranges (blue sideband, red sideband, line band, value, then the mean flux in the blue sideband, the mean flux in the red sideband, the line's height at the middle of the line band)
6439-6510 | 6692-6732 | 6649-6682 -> 3.5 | 14.7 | 15.7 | 15.5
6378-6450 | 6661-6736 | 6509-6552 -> 0.0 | 14.9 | 14.9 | 14.9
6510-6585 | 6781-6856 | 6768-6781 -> 0.3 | 16.9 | 13.7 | 14.2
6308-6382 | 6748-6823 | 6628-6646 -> 0.1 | 14.8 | 14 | 14.3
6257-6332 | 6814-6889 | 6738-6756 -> 0.1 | 14.4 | 13.7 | 13.8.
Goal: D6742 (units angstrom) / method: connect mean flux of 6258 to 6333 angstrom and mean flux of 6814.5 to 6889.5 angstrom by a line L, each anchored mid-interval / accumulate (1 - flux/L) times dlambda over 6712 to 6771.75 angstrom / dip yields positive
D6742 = -2.53 angstrom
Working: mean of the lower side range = 14.4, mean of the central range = 14.4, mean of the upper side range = 13.7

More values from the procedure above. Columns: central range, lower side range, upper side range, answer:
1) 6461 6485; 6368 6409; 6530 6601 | 1.72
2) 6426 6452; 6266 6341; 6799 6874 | 0.01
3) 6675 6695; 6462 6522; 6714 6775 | 0.41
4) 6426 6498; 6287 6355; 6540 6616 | 5.65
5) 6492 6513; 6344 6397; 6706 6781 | 0.46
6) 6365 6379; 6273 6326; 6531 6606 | 0.69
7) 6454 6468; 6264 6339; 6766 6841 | -1.00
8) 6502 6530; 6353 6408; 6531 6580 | 3.57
